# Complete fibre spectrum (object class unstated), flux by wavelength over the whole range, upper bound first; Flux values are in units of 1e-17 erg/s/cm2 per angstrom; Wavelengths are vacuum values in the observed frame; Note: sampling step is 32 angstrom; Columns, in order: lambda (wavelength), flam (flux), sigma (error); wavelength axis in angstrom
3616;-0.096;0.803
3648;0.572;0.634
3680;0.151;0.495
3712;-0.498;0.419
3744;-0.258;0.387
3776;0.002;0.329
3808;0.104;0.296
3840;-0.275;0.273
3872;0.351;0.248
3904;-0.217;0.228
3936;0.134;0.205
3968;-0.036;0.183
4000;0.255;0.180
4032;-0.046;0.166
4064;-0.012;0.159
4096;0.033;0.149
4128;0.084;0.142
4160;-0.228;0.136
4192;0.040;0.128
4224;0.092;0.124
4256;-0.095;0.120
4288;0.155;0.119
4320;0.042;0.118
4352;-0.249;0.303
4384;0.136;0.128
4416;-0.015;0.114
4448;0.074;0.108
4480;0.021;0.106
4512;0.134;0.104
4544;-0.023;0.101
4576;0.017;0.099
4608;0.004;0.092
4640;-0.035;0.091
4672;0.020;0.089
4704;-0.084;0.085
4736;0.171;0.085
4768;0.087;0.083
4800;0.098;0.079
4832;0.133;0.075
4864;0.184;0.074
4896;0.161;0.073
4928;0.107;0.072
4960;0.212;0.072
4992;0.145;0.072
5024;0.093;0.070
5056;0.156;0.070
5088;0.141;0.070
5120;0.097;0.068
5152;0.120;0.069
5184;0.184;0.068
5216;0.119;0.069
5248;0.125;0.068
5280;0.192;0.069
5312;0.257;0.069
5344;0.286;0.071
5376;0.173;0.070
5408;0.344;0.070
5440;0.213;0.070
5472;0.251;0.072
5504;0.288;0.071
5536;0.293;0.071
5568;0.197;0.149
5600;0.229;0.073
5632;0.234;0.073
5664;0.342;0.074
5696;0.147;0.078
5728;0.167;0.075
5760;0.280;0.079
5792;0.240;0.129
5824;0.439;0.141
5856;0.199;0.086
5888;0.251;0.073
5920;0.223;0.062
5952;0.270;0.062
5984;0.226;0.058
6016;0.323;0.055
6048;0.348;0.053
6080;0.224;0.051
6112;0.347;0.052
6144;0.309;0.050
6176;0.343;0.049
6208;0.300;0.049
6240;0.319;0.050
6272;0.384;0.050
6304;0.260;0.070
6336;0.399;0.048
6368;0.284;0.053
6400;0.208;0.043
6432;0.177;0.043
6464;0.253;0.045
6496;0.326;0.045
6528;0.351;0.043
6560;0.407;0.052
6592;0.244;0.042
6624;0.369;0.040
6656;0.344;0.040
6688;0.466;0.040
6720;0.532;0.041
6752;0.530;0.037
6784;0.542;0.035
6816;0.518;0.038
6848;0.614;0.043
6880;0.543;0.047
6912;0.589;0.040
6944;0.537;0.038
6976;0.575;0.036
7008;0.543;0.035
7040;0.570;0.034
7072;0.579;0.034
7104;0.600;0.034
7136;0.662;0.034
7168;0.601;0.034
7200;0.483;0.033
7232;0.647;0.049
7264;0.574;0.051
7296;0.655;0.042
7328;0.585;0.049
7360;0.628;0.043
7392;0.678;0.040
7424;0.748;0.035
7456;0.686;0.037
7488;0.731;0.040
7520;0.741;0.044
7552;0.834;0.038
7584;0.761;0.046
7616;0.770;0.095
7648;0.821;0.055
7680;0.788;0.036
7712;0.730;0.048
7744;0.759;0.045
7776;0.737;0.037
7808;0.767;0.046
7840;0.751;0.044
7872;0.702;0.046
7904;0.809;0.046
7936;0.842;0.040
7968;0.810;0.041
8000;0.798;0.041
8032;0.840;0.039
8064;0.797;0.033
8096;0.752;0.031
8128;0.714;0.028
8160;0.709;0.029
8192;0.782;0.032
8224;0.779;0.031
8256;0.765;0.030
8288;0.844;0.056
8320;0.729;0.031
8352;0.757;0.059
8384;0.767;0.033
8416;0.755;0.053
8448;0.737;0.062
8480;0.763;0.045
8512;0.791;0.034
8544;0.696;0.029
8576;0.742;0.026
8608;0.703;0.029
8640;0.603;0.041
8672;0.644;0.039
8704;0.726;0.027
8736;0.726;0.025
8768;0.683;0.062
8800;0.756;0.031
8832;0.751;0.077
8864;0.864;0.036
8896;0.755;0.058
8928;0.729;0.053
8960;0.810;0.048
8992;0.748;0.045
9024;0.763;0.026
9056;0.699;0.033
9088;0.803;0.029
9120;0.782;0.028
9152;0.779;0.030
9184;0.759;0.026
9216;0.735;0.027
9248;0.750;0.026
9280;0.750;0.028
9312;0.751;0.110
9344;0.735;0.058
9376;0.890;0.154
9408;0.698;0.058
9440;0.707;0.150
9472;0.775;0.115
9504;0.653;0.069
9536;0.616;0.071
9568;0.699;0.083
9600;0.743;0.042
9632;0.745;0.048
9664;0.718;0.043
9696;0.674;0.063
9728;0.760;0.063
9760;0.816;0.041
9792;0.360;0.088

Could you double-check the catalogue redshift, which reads 0.673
